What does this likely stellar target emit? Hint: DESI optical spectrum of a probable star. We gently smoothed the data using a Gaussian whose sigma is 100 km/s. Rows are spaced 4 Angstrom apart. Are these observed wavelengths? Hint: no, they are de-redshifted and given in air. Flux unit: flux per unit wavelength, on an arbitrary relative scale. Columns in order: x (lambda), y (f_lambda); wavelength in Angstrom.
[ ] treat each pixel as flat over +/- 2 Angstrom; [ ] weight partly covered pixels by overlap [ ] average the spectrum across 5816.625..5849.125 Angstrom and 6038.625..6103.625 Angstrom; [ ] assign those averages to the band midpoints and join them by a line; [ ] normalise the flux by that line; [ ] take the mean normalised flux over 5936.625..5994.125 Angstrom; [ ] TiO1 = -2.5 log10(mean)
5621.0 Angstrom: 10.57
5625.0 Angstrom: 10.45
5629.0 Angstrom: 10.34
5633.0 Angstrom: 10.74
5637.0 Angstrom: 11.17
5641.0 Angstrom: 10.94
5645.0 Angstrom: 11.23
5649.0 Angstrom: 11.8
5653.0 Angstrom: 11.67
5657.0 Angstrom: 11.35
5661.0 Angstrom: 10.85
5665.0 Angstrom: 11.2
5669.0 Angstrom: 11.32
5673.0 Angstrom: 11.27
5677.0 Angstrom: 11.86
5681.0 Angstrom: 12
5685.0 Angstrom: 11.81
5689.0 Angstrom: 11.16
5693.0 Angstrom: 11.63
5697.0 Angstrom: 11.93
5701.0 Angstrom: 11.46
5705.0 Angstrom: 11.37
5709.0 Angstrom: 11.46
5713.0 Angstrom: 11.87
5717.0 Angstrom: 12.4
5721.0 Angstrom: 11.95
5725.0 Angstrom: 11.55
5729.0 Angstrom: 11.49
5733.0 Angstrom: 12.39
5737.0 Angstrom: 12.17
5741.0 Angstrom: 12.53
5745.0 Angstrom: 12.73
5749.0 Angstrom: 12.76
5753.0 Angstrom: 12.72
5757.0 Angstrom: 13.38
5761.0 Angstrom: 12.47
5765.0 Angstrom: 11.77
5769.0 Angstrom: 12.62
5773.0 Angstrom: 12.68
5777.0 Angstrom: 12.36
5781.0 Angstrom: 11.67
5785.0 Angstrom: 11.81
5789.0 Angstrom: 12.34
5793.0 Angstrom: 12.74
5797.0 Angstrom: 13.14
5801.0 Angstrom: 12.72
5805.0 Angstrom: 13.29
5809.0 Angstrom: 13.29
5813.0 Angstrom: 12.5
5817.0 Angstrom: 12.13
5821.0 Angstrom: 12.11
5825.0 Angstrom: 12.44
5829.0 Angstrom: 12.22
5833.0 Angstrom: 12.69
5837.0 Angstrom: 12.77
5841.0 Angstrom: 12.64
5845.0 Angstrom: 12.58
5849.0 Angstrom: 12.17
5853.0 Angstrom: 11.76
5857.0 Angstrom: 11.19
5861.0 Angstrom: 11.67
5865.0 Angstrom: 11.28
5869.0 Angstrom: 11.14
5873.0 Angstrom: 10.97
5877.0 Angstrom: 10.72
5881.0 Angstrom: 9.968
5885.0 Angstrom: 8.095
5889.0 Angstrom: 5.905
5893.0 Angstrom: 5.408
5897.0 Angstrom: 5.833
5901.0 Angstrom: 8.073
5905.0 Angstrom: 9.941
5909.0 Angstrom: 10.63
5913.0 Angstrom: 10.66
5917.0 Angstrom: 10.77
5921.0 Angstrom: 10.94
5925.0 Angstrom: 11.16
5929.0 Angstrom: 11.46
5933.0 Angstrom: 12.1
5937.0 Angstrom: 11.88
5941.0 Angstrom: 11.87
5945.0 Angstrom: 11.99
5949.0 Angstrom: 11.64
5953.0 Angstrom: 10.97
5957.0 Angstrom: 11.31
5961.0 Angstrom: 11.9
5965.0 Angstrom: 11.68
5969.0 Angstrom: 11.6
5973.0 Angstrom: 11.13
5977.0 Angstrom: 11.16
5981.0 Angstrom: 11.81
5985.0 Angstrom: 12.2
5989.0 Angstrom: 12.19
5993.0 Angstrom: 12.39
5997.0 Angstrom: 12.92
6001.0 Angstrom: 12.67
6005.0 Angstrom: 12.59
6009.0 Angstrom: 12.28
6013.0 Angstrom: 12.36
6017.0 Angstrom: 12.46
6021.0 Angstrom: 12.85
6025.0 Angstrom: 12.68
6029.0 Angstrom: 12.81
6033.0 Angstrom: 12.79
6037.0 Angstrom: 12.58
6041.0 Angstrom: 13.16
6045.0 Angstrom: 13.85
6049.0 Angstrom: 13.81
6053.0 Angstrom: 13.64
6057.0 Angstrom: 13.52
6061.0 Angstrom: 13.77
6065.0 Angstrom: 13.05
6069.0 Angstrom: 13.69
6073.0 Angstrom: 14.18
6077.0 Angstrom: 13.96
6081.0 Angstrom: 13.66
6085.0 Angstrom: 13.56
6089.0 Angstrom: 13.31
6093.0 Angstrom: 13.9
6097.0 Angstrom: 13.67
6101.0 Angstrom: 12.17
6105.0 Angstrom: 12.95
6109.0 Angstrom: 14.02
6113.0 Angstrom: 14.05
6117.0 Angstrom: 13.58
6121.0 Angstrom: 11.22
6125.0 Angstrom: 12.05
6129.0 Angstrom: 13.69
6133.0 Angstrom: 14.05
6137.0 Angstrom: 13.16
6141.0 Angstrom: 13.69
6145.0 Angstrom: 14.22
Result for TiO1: 0.12 mag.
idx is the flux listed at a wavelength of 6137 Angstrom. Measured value 13.16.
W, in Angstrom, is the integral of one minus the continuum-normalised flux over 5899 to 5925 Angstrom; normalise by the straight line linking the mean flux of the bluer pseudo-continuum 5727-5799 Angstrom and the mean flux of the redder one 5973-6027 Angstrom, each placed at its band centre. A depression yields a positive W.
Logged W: 4.4 Angstrom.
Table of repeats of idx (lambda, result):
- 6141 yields 13.69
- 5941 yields 11.87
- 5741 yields 12.53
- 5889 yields 5.905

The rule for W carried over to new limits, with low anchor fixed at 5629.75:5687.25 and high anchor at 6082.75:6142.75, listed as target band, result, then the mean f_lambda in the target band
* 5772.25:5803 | -1.36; 12.4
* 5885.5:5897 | 5.90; 6.01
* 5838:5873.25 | 1.17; 11.8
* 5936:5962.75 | 2.00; 11.6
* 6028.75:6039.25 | 0.17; 12.7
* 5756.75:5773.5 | -0.98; 12.5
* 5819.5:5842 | -0.75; 12.5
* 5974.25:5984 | 0.90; 11.5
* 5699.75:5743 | -1.00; 11.9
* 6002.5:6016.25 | 0.44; 12.4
